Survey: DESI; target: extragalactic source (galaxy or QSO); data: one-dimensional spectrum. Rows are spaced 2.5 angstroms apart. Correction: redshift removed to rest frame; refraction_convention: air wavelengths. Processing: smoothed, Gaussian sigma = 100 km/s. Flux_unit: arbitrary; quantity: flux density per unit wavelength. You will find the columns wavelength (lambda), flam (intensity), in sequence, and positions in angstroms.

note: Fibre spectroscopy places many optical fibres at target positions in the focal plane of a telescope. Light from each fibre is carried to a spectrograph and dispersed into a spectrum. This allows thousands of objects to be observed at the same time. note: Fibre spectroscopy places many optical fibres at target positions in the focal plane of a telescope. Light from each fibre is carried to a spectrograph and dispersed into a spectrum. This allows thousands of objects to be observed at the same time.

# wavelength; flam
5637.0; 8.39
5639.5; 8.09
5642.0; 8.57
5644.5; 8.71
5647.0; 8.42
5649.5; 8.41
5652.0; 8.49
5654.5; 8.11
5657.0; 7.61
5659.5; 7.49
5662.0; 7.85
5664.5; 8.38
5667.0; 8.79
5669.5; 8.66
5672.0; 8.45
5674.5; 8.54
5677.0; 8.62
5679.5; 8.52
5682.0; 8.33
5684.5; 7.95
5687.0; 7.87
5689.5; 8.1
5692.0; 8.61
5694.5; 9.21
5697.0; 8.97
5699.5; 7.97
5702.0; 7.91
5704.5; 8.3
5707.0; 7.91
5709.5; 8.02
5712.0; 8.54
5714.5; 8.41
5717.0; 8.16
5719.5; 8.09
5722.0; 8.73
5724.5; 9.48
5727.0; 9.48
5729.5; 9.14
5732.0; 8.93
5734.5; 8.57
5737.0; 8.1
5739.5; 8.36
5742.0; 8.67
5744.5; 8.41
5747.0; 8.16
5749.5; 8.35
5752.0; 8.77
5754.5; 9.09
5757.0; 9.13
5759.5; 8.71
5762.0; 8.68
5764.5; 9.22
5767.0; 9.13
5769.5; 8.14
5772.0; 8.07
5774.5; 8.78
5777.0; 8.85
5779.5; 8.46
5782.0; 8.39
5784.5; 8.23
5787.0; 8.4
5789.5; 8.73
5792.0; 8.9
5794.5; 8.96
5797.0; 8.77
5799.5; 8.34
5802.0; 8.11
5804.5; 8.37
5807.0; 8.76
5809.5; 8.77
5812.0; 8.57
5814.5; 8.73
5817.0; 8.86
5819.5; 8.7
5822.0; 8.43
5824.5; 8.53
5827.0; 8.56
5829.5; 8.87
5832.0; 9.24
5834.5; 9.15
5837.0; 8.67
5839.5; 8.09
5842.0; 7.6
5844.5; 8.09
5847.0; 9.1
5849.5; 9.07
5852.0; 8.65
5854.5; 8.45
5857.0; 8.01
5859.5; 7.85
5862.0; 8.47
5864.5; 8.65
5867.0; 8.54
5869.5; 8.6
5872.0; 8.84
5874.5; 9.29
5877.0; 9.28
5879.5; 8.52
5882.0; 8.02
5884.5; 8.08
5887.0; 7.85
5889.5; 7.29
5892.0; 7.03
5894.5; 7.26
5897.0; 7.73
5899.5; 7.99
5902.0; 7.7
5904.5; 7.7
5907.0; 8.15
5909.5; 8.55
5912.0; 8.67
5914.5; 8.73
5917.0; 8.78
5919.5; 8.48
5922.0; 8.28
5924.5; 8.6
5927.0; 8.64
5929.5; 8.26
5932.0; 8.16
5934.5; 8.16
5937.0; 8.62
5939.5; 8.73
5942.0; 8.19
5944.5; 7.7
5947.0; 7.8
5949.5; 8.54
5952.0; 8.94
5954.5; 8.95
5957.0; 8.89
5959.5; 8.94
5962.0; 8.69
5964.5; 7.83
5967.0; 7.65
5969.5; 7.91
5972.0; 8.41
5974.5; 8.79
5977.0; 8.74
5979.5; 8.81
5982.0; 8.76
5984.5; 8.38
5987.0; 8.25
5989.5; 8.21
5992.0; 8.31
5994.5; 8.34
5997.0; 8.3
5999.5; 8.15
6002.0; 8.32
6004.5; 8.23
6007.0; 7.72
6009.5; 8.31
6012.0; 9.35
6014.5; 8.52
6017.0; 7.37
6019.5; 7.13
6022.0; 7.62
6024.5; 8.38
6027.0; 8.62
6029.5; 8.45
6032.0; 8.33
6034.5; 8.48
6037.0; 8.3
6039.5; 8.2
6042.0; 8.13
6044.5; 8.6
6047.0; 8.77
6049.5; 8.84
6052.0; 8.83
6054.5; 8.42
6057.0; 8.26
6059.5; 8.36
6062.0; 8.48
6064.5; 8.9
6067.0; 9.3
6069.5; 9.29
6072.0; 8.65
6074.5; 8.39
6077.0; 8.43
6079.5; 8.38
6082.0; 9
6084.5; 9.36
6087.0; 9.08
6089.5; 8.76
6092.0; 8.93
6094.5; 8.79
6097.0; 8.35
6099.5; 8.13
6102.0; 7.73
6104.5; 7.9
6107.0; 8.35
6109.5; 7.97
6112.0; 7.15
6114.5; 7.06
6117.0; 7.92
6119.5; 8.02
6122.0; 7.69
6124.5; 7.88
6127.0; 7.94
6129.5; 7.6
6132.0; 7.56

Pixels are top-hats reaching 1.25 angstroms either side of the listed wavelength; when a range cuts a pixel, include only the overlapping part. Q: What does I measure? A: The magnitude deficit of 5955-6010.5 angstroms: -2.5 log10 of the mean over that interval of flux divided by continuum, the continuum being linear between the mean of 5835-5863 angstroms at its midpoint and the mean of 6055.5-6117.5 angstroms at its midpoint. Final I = 0.01 mag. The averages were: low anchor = 8.39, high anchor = 8.44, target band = 8.37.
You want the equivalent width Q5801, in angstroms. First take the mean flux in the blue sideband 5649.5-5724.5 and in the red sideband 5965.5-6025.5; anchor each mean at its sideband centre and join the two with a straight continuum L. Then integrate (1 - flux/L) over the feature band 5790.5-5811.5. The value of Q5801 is -0.8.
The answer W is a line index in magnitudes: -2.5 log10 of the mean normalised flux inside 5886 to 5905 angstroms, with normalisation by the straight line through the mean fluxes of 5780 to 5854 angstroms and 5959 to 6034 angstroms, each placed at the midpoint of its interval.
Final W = 0.12 mag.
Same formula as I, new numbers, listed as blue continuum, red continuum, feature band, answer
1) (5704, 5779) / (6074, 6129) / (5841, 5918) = 0.02 mag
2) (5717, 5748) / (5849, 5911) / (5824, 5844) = -0.03 mag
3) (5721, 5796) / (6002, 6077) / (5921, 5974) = 0.02 mag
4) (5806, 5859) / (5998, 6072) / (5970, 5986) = -0.02 mag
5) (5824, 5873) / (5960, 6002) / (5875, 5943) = 0.03 mag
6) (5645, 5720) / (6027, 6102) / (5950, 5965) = -0.03 mag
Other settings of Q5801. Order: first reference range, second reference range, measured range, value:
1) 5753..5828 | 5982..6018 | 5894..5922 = 0.9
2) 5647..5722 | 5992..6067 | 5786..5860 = -2.4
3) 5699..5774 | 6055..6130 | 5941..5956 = 0.1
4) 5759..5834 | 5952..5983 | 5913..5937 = 0.3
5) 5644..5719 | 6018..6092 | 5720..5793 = -2.9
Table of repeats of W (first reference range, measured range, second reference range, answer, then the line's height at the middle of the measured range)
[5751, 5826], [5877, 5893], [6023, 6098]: 0.09 mag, 8.65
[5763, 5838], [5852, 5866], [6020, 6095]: 0.04 mag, 8.64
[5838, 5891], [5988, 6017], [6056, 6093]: 0.04 mag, 8.64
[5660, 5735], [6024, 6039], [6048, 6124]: 0.00 mag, 8.43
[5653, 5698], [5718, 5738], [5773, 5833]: -0.05 mag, 8.46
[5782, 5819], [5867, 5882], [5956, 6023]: -0.04 mag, 8.48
